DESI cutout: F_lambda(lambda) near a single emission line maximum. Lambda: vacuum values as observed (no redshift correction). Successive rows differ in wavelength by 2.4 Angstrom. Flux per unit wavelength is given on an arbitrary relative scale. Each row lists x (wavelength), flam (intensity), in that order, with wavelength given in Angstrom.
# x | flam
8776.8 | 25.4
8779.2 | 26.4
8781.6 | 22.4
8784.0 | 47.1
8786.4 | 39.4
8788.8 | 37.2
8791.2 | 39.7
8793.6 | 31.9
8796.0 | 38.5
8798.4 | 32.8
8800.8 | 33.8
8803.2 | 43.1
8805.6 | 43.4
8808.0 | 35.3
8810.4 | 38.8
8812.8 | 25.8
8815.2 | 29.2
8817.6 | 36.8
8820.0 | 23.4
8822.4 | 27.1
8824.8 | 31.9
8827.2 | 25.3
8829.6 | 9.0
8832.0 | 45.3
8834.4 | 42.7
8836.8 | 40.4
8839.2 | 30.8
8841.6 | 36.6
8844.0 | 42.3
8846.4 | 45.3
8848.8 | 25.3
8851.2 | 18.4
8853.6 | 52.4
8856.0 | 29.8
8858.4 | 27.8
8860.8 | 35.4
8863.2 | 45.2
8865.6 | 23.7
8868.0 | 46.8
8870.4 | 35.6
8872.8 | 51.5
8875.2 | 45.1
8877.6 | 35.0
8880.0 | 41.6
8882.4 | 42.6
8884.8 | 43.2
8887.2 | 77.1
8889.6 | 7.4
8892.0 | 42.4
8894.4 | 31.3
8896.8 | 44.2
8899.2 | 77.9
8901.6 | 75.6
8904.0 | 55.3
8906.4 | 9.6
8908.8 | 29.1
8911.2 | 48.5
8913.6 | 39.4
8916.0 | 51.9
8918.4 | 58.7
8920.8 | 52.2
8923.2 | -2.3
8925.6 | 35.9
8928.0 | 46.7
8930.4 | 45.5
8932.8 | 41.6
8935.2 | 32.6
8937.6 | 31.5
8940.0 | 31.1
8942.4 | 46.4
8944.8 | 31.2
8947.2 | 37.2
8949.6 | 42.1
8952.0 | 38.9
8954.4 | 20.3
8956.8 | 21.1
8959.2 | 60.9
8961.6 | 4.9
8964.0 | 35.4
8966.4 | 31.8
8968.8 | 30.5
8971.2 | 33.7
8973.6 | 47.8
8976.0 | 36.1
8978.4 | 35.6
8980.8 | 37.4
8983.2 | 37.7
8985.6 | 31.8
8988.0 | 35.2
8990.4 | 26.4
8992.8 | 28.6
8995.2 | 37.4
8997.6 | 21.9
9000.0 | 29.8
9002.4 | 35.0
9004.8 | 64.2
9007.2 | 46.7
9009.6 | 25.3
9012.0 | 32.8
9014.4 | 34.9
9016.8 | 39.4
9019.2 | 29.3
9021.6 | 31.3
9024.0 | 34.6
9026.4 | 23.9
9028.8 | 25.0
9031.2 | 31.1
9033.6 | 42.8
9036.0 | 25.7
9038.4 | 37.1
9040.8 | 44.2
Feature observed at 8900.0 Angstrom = [S II] 6716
